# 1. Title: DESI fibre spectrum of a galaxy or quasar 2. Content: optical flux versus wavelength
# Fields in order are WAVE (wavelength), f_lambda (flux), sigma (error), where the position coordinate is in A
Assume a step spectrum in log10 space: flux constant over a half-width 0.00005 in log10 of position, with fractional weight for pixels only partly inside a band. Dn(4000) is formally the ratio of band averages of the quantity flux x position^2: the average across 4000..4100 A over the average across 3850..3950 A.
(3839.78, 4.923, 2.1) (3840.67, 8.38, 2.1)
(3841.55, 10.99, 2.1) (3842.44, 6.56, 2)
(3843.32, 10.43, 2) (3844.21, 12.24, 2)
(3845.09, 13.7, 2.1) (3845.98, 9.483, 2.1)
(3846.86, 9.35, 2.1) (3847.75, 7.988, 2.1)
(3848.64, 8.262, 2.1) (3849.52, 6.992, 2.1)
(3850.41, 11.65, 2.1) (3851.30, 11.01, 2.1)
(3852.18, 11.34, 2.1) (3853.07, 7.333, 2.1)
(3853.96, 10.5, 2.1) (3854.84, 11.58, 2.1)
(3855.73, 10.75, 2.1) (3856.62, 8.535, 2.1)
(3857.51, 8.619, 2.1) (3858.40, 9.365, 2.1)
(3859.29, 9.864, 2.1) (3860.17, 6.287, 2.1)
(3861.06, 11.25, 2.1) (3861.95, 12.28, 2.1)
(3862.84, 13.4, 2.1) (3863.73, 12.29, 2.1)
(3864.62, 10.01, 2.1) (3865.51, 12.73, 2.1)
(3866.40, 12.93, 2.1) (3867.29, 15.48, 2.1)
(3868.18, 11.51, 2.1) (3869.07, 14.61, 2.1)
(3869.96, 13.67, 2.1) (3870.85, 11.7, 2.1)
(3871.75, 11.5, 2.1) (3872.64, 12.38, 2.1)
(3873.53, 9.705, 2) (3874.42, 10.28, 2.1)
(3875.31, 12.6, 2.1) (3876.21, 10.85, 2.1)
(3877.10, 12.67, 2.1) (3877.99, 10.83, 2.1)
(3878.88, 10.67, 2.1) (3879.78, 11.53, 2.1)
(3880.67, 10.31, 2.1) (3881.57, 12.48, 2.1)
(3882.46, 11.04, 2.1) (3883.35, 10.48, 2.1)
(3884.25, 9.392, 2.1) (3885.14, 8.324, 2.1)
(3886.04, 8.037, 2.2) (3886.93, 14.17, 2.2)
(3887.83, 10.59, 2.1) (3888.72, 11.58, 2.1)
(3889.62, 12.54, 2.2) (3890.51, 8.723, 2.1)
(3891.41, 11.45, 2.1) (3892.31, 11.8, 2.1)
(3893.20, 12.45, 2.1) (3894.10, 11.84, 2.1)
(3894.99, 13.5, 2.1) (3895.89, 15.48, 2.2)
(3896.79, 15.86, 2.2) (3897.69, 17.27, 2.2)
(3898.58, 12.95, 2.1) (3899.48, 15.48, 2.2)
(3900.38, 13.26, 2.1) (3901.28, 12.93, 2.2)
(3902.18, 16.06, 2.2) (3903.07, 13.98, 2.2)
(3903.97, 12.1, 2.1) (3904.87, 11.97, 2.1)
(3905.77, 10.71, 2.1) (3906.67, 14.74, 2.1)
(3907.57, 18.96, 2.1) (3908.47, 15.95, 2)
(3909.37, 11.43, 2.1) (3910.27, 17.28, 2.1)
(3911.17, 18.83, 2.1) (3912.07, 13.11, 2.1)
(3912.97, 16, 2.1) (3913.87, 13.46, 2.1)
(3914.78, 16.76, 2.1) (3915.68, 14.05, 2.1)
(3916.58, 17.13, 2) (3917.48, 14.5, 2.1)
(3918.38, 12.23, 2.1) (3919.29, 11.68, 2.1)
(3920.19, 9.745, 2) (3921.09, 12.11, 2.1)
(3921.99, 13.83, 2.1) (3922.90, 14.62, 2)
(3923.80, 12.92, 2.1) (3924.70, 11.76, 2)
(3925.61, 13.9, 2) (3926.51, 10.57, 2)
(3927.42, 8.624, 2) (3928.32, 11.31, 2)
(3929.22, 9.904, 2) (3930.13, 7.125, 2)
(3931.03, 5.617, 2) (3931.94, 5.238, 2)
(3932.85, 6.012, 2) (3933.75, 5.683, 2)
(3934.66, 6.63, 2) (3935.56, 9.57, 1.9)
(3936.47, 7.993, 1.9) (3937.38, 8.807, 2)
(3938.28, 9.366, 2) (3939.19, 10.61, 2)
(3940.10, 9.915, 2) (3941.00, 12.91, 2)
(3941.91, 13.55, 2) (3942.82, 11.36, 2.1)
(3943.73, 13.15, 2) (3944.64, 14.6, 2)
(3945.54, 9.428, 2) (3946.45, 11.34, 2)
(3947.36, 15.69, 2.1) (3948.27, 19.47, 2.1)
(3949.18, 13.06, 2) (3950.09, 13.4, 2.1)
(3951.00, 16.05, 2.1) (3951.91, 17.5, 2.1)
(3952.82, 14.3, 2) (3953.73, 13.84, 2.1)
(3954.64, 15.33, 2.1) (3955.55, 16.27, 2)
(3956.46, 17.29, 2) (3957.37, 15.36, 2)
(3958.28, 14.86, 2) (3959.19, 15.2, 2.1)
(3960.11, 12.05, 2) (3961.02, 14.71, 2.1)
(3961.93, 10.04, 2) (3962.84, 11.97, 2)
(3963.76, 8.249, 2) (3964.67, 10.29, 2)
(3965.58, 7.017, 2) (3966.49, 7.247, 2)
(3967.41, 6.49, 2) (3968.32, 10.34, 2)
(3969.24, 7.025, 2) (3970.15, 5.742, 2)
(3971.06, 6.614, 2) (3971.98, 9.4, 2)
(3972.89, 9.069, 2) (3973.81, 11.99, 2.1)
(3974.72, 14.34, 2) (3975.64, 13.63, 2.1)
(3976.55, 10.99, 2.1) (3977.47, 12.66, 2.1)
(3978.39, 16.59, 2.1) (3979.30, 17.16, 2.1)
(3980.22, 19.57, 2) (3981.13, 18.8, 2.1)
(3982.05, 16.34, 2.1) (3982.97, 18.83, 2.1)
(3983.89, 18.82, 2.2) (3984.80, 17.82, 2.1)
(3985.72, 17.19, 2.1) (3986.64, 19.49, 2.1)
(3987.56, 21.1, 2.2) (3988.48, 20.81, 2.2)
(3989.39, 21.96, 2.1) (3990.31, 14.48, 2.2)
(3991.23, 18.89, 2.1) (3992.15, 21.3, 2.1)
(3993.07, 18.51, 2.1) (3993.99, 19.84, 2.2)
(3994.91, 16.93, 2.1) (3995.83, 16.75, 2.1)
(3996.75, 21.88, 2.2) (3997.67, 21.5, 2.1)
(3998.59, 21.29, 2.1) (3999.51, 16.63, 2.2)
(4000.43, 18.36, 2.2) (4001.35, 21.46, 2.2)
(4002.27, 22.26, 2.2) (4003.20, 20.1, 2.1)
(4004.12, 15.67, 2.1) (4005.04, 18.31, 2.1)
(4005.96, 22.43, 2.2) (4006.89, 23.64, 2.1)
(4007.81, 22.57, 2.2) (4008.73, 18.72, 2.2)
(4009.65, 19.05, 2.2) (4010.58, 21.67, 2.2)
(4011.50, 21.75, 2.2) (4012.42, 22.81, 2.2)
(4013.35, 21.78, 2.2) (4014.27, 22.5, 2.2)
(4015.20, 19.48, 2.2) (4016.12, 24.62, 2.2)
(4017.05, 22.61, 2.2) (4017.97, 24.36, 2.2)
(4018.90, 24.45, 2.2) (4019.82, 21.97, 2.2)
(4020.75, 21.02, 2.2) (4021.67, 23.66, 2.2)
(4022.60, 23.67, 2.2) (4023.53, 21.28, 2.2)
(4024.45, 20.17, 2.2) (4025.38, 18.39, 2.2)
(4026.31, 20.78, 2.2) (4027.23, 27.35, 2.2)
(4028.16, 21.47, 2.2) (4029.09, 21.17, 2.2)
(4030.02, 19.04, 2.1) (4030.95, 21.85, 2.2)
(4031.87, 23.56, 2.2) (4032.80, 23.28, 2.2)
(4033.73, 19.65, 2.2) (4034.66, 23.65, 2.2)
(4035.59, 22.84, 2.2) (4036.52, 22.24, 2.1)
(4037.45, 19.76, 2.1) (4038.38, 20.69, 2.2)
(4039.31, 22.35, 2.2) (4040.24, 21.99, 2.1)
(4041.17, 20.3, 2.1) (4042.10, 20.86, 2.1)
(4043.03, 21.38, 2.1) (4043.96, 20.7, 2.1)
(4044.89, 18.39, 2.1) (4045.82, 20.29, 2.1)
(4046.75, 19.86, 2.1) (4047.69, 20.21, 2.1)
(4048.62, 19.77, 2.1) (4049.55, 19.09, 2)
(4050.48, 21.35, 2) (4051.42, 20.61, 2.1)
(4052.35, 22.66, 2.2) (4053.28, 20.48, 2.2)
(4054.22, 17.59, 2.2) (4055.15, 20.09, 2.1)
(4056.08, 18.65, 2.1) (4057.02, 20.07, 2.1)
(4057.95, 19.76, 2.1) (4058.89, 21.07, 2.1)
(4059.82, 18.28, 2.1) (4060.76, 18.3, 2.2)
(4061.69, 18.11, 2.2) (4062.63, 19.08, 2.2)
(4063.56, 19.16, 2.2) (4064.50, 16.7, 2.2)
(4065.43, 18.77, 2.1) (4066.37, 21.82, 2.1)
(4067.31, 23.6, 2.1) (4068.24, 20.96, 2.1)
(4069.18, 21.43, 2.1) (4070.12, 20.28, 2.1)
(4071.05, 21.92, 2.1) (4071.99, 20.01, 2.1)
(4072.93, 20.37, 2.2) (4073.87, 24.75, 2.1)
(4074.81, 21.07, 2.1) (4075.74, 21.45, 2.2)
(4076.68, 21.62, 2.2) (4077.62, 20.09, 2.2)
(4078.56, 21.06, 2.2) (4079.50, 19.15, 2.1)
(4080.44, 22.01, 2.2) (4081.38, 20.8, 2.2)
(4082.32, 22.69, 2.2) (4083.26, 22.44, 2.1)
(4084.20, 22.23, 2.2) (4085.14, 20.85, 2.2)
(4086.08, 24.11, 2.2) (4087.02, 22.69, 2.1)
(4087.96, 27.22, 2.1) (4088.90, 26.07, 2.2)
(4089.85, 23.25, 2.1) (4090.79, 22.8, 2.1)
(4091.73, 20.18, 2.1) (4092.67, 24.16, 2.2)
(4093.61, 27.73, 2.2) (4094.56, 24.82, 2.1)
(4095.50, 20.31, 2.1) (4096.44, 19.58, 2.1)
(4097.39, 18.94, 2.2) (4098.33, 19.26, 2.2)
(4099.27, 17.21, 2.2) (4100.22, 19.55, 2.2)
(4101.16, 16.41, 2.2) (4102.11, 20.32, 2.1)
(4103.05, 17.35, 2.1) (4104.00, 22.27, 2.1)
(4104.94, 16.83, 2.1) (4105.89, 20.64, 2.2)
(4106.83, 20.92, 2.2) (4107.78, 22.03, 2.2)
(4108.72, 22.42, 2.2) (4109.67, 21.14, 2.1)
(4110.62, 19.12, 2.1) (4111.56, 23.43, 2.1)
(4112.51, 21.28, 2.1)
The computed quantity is 1.92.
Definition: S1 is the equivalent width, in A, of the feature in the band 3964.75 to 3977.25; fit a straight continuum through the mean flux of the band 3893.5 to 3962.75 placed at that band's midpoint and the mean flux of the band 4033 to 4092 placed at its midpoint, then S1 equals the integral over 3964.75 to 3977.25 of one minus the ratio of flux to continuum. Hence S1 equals 5.0 A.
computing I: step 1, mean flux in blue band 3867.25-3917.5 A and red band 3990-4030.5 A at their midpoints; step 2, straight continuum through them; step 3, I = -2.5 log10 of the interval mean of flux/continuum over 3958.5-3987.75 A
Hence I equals 0.38 mag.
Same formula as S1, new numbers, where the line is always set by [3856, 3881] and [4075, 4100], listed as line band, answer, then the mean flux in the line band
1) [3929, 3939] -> 4.9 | 7.47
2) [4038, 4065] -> 0.4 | 19.9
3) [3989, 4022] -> -4.9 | 20.7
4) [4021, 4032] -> -1.6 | 21.8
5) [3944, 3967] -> 3.2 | 13.4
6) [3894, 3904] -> -1.2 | 14.4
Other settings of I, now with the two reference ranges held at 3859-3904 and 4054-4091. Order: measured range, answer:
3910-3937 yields 0.20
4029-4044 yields -0.11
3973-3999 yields -0.04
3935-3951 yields 0.23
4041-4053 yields -0.03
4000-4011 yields -0.14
